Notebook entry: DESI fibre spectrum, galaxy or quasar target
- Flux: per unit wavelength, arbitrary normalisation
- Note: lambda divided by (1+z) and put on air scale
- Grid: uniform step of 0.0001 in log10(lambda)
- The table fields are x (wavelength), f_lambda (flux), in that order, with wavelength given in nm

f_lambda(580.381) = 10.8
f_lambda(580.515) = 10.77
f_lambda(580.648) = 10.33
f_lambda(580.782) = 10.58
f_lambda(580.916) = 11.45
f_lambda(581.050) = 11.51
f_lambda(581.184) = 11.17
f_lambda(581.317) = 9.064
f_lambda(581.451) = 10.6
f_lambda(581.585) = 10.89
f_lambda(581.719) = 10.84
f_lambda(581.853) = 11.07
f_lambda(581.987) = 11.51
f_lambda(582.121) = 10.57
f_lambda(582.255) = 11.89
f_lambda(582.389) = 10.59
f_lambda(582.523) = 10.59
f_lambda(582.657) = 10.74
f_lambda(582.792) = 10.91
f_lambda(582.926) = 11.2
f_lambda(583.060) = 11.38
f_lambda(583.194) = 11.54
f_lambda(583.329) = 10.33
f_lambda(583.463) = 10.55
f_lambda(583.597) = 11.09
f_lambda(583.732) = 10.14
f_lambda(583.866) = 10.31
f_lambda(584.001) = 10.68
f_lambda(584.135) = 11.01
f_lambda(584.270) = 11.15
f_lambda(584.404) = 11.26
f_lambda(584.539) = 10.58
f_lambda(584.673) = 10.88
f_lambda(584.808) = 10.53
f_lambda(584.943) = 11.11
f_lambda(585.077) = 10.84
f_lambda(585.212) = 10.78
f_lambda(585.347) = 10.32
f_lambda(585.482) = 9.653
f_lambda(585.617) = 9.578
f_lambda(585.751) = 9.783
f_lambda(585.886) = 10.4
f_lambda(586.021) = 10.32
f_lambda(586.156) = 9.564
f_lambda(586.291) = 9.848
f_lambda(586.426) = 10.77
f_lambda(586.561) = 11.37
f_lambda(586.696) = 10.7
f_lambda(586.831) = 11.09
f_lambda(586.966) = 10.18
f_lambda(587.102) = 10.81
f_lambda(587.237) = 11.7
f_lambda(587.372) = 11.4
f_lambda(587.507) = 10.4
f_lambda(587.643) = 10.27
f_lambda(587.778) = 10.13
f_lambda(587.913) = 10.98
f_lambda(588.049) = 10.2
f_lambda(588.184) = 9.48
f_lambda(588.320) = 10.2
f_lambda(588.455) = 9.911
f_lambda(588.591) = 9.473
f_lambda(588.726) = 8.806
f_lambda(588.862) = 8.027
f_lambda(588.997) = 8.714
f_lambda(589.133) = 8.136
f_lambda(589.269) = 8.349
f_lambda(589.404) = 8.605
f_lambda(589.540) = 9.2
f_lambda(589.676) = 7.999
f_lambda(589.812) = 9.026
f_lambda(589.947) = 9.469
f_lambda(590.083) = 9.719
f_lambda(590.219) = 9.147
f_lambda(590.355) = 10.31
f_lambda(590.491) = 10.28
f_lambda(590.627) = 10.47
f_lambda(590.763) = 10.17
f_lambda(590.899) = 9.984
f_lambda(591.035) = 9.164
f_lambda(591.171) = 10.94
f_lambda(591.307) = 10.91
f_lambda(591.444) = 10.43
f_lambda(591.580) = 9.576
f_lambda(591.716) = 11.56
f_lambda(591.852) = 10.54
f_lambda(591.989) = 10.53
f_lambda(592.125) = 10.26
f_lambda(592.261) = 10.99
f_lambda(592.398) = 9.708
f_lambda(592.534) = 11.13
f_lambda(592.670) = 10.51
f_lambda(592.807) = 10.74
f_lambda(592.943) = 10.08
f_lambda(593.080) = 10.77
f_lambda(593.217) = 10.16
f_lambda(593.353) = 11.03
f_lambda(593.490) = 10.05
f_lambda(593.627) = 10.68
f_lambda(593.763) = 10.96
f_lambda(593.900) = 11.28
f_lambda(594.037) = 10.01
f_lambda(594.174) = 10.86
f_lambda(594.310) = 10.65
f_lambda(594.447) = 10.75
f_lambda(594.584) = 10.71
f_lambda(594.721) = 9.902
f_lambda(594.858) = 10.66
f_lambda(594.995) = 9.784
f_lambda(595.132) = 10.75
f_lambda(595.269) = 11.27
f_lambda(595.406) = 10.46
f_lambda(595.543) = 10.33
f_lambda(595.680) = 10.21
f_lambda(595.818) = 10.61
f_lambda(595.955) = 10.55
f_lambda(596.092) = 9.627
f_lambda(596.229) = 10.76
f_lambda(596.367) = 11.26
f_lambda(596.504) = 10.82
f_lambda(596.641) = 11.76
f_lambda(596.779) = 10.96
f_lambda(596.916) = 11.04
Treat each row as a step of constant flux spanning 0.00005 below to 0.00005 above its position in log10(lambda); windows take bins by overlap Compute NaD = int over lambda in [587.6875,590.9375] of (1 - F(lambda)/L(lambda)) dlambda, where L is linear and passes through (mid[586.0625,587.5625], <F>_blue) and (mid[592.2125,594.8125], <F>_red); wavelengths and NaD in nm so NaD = 0.37 nm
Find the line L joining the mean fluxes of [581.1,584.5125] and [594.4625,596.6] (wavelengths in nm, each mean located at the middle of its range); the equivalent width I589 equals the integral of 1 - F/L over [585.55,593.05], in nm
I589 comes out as 0.45 nm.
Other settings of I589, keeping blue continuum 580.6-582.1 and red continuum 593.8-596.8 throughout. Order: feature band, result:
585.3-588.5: 0.11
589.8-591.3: 0.10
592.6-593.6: 0.02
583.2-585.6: 0.03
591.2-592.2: 0.01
